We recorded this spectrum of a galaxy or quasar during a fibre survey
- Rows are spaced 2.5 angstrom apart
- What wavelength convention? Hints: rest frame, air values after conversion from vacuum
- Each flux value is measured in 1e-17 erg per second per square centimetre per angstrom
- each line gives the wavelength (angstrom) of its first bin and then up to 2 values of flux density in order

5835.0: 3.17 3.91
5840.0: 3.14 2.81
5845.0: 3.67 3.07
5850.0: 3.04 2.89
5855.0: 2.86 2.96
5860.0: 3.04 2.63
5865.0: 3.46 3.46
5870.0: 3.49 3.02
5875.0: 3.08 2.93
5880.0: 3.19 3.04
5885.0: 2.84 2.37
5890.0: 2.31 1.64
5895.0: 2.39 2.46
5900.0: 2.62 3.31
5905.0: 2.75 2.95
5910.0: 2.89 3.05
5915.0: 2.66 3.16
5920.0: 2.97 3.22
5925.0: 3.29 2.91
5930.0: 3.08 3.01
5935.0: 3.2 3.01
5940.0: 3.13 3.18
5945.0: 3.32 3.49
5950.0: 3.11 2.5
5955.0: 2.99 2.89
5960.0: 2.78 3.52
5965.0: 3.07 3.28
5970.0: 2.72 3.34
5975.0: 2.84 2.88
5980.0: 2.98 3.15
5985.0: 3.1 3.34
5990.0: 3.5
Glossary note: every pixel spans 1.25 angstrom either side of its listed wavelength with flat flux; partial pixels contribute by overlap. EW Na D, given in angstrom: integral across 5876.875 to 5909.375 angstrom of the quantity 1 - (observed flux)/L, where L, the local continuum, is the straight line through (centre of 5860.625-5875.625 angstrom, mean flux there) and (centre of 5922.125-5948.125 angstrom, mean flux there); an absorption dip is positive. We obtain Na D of 5.1 angstrom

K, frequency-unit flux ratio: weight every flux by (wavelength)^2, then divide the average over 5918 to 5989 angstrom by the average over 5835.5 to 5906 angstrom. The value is 1.1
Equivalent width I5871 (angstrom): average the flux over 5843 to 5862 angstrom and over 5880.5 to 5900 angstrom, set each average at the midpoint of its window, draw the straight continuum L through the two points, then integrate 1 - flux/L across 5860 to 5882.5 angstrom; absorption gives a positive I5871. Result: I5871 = -3.1 angstrom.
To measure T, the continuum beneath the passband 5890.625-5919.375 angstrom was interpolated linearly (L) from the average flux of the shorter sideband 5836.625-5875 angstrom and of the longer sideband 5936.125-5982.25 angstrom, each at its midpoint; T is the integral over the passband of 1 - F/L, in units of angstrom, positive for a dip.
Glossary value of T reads 3.7 angstrom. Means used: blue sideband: 3.15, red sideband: 3.06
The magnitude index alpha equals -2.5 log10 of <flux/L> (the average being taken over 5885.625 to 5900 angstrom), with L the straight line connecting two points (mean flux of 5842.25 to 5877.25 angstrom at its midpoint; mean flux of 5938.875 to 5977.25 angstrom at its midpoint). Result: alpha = 0.33 mag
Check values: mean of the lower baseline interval 3.11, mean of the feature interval 2.29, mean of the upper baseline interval 3.07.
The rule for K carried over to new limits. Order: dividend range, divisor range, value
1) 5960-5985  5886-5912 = 1.22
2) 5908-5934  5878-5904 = 1.16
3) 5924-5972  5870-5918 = 1.13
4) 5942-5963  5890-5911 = 1.20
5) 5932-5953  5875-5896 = 1.22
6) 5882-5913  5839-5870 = 0.87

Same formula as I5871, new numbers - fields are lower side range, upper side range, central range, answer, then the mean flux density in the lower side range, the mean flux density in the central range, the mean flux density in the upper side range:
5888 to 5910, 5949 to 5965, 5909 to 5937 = -3.1 angstrom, 2.57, 3.04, 2.97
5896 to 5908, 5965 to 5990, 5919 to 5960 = -1.8 angstrom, 2.8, 3.07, 3.09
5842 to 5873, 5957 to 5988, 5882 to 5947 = 4.4 angstrom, 3.12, 2.88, 3.07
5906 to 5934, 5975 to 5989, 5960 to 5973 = -0.3 angstrom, 3.02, 3.14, 3.08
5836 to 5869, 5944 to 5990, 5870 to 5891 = 1.6 angstrom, 3.15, 2.89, 3.08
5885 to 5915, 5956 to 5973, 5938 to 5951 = -1.3 angstrom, 2.62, 3.23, 3.07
